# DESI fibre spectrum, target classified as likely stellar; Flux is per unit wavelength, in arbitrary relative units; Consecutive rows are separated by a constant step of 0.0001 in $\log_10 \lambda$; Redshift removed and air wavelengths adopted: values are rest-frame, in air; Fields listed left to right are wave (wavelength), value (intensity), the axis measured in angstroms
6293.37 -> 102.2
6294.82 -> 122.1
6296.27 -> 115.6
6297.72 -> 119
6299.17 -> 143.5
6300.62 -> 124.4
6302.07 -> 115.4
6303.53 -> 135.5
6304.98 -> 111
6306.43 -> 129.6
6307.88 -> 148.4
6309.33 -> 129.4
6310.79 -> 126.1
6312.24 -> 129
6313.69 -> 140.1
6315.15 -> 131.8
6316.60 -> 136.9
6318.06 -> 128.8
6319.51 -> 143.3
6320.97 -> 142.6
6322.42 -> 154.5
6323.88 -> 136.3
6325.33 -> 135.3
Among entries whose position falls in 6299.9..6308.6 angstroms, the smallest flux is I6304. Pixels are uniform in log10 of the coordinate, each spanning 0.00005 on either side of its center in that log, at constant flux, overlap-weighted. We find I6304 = 111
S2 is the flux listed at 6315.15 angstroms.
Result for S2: 131.8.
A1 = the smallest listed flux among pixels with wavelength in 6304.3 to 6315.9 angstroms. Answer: 111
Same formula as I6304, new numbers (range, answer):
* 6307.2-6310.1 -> 129.4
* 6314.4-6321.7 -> 128.8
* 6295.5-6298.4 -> 115.6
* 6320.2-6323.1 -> 142.6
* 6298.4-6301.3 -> 124.4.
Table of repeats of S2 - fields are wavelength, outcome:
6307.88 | 148.4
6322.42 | 154.5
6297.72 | 119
